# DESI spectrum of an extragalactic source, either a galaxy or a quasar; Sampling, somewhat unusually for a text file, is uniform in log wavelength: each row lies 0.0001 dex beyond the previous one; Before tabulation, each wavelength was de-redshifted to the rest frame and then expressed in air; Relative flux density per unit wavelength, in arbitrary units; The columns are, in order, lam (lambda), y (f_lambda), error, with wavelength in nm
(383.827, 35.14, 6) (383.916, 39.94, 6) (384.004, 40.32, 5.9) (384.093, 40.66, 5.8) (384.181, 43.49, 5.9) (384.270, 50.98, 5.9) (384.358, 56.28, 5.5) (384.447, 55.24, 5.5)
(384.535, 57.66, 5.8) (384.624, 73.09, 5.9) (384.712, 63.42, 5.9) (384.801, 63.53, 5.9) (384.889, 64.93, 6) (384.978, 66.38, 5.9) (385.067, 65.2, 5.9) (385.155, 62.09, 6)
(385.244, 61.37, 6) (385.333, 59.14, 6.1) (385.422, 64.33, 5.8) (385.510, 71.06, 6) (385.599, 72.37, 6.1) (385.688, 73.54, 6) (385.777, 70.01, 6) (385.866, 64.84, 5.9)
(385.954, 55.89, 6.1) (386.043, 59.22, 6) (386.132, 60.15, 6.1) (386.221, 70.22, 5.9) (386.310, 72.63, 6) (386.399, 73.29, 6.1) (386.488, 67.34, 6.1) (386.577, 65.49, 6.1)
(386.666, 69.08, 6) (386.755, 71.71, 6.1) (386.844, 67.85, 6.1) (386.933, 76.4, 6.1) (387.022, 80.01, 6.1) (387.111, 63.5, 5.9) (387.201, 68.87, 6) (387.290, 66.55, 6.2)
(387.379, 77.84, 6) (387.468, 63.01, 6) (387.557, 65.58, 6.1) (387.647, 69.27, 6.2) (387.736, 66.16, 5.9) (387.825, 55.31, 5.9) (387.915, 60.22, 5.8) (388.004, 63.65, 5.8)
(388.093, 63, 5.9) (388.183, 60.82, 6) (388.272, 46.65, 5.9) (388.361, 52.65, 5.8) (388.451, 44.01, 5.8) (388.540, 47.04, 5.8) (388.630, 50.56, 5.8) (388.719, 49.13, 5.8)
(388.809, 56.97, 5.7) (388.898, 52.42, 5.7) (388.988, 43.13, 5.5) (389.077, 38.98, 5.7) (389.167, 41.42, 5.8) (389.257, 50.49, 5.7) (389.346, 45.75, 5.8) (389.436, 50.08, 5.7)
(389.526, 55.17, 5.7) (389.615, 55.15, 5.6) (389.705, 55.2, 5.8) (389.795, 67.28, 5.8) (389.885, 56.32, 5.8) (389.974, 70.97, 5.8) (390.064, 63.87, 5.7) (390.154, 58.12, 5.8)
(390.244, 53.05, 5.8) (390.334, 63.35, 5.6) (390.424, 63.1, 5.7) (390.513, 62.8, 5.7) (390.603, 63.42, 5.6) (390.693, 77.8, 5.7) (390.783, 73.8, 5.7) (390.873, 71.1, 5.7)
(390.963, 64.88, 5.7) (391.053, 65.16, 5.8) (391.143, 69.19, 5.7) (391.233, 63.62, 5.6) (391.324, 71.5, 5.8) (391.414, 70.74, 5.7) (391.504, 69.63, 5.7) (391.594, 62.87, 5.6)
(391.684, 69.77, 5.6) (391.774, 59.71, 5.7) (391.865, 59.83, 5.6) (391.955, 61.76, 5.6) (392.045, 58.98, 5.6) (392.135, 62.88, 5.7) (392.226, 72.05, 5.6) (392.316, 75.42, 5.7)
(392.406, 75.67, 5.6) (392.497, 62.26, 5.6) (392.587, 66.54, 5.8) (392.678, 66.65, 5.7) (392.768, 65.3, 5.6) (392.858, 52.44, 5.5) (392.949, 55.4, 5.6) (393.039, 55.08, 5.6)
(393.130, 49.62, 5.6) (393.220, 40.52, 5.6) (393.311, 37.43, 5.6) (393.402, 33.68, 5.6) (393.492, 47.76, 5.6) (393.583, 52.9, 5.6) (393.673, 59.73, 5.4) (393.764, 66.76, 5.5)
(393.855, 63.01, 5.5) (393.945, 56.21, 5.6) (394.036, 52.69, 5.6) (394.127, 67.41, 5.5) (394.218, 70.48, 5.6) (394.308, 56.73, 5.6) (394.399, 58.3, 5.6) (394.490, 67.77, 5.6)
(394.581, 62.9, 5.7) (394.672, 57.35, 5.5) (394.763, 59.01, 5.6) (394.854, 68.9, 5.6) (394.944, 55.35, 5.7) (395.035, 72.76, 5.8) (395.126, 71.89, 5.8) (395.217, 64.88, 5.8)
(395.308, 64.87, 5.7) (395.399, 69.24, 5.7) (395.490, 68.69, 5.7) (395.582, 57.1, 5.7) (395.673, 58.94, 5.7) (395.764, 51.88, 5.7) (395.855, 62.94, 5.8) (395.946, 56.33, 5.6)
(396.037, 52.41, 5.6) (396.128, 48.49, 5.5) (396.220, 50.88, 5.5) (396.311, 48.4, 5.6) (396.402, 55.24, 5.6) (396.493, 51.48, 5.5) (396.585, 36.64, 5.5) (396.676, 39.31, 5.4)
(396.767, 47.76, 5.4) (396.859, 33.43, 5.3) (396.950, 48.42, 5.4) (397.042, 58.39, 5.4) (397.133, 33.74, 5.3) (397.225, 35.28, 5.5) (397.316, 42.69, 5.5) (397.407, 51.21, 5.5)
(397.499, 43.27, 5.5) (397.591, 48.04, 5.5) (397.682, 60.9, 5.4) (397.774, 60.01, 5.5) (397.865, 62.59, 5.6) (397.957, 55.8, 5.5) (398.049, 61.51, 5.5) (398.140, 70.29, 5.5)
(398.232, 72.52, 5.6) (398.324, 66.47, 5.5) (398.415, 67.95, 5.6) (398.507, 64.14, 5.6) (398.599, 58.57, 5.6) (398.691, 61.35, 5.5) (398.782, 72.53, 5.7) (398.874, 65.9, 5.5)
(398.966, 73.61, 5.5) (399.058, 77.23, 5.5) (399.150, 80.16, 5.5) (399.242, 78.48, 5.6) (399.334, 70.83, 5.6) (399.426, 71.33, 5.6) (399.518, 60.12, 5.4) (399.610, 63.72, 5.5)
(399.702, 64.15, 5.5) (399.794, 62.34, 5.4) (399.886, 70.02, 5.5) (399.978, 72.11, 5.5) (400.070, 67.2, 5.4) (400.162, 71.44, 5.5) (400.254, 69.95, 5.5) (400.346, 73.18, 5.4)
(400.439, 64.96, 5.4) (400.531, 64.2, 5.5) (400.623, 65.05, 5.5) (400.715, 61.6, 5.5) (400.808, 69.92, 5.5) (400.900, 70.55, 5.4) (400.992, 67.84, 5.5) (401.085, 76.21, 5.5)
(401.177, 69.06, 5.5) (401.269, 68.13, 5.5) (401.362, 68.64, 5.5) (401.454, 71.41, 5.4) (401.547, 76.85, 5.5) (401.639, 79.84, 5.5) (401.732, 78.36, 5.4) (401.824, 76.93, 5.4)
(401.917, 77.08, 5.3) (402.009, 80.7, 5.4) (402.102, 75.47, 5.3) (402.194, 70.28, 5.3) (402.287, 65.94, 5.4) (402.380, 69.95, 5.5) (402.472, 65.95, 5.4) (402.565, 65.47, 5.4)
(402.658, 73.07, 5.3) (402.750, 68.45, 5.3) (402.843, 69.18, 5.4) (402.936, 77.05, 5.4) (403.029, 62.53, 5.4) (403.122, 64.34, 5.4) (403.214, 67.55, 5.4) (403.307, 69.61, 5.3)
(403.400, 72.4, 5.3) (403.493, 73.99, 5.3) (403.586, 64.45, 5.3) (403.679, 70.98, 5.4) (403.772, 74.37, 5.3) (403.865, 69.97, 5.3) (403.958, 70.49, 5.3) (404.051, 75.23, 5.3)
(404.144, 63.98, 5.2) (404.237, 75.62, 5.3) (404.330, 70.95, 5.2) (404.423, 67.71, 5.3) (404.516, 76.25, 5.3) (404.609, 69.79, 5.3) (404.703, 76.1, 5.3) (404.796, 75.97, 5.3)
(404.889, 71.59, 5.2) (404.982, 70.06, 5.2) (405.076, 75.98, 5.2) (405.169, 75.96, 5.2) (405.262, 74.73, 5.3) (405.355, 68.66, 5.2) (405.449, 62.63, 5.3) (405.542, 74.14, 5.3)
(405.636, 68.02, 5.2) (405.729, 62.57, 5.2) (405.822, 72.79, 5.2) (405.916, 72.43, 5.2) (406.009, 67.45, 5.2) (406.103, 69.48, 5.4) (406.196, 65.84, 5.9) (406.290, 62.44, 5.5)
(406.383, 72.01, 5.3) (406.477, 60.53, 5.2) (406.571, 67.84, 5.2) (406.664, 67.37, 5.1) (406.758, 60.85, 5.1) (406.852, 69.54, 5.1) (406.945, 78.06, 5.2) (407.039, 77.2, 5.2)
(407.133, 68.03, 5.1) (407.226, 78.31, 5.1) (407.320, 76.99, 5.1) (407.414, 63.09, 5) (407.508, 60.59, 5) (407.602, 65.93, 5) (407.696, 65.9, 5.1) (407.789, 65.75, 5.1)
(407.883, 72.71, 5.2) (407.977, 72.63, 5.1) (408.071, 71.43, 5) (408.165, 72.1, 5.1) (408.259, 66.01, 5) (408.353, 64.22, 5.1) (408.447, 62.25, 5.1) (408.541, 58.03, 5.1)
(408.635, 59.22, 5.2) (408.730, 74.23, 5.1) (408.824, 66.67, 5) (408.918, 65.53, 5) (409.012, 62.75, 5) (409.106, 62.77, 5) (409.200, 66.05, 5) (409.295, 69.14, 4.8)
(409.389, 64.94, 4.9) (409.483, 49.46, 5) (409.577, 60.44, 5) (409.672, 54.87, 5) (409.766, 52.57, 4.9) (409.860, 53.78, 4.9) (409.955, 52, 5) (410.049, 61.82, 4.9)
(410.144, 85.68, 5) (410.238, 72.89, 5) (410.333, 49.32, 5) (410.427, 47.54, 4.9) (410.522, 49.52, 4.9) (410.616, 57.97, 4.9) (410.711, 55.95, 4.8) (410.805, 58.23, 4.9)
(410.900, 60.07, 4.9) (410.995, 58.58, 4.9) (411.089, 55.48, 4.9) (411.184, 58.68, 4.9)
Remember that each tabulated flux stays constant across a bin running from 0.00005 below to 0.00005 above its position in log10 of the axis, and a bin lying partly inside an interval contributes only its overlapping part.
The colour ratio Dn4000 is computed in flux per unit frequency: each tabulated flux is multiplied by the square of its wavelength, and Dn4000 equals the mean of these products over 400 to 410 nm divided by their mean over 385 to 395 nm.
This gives 1.21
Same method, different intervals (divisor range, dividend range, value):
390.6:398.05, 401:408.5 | 1.27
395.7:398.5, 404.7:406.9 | 1.37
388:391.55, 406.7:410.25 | 1.23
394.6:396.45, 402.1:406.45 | 1.22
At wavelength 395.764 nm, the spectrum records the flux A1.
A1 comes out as 51.88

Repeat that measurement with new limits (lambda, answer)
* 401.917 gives 77.08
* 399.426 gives 71.33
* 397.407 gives 51.21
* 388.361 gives 52.65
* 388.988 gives 43.13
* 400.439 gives 64.96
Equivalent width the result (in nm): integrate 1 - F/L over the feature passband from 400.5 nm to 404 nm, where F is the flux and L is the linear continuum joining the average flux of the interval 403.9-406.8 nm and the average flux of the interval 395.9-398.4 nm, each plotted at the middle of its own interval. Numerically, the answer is -0.43 nm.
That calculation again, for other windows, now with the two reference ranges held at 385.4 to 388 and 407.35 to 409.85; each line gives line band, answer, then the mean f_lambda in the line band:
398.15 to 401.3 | -0.15 nm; 68.6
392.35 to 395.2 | 0.32 nm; 59.1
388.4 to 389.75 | 0.37 nm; 49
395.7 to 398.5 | 0.56 nm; 52.7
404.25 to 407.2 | -0.26 nm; 70.2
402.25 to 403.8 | -0.10 nm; 69.1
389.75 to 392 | 0.05 nm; 65.3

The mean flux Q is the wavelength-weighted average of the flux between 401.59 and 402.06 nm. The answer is 78.6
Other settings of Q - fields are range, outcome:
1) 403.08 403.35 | 67.4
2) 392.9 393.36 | 47.5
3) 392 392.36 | 67.3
